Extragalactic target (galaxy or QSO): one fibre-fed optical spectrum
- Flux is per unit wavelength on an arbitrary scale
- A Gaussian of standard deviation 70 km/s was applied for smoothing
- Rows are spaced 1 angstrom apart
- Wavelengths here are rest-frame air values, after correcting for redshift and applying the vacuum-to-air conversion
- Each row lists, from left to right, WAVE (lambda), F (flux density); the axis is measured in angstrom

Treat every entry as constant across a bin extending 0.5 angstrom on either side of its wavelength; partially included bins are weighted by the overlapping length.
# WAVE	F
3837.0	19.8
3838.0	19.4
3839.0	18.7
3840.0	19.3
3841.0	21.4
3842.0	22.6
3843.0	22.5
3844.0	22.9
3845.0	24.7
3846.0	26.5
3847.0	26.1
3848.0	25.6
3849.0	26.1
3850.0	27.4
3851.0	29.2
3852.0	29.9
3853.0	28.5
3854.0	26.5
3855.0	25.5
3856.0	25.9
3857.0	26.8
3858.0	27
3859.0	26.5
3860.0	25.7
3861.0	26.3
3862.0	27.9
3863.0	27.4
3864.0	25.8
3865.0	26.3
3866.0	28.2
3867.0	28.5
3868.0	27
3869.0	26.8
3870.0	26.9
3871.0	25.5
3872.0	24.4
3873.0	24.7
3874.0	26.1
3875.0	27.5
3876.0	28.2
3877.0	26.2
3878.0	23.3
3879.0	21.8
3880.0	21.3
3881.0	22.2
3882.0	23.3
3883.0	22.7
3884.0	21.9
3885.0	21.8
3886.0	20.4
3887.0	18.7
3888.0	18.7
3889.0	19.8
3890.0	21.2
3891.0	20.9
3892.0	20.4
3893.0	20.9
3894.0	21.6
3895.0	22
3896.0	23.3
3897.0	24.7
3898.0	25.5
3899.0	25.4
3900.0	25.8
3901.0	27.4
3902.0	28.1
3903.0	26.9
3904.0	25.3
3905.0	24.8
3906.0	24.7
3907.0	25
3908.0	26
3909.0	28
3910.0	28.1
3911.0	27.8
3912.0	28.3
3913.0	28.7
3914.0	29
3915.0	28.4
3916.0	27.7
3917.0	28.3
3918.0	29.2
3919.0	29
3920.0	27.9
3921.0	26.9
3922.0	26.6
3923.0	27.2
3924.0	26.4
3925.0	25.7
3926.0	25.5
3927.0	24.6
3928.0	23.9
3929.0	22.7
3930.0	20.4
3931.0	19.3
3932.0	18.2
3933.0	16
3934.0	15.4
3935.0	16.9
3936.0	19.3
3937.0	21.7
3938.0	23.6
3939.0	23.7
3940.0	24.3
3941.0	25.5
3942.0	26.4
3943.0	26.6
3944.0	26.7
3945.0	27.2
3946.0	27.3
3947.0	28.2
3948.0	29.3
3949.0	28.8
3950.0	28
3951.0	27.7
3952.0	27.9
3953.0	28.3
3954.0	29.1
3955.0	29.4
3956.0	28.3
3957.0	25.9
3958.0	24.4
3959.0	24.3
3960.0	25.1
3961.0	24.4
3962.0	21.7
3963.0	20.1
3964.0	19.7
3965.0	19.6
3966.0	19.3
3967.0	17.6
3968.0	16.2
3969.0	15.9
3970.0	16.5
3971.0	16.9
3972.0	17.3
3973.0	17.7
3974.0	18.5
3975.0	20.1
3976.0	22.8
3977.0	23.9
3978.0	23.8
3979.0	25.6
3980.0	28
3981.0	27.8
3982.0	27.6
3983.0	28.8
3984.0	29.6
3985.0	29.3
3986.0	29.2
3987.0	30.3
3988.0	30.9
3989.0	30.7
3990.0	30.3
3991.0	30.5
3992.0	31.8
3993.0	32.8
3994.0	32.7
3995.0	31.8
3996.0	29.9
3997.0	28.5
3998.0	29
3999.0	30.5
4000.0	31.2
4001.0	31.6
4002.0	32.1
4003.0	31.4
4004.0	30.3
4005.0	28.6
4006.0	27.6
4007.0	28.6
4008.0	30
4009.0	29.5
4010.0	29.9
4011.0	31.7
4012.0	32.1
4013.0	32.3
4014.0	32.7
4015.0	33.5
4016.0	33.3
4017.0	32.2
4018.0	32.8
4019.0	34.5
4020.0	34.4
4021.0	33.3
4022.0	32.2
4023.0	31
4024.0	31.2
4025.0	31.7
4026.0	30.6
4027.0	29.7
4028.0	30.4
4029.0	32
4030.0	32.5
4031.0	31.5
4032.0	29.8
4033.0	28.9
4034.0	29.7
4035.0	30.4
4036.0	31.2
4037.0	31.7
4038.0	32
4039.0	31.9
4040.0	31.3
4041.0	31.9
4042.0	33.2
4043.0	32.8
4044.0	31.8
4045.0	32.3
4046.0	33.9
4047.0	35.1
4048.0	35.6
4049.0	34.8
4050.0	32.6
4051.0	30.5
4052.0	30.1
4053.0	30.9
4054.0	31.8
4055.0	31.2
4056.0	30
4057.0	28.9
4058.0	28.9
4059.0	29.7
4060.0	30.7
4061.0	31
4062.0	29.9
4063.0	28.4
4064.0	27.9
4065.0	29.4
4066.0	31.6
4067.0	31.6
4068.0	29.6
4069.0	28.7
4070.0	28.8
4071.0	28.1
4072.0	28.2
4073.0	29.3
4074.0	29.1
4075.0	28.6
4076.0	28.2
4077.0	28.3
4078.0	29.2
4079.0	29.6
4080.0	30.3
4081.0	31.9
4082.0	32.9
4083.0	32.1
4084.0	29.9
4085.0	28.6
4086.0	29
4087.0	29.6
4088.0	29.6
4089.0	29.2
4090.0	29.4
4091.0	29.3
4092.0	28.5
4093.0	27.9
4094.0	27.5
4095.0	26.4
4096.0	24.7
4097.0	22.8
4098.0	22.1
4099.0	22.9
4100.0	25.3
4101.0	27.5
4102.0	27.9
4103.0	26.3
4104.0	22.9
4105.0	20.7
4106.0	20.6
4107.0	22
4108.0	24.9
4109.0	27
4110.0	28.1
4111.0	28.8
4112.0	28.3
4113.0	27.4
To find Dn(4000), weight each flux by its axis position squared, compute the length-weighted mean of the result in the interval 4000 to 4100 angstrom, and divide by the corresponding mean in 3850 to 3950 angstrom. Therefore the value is 1.31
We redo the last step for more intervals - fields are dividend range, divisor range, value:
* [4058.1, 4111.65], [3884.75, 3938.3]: 1.27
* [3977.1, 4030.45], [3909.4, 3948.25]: 1.27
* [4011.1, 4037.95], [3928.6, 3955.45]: 1.36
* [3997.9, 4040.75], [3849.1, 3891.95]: 1.35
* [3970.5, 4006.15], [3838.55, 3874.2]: 1.15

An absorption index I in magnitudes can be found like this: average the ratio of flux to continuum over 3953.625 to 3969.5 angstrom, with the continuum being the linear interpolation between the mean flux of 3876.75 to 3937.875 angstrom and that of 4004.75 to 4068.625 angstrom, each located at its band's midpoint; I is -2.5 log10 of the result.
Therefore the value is 0.20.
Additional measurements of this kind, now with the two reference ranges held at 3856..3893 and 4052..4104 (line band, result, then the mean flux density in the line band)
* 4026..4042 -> -0.12 mag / 31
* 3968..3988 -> 0.13 mag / 23.7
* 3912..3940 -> 0.05 mag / 24.2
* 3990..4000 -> -0.15 mag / 30.8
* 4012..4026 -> -0.19 mag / 32.6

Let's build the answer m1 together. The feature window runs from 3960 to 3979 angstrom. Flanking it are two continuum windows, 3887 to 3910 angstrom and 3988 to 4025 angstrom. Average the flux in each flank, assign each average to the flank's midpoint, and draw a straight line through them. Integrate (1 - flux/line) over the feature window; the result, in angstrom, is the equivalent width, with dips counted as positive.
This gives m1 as 5.88 angstrom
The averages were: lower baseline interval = 23.9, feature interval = 19.9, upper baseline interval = 31.3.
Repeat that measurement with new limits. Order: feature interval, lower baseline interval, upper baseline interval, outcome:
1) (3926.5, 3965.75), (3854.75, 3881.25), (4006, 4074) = 5.90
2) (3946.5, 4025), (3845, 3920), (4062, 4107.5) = -2.56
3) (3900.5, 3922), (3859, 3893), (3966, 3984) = -3.82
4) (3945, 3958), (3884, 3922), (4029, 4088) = -0.59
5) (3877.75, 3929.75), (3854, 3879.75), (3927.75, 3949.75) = -0.14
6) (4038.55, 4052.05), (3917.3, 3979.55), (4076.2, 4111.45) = -3.52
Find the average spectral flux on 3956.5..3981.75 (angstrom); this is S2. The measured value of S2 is 21.4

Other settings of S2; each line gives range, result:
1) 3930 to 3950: 23.4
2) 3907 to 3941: 24.7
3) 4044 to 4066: 31.1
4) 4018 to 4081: 30.9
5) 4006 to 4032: 31.6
